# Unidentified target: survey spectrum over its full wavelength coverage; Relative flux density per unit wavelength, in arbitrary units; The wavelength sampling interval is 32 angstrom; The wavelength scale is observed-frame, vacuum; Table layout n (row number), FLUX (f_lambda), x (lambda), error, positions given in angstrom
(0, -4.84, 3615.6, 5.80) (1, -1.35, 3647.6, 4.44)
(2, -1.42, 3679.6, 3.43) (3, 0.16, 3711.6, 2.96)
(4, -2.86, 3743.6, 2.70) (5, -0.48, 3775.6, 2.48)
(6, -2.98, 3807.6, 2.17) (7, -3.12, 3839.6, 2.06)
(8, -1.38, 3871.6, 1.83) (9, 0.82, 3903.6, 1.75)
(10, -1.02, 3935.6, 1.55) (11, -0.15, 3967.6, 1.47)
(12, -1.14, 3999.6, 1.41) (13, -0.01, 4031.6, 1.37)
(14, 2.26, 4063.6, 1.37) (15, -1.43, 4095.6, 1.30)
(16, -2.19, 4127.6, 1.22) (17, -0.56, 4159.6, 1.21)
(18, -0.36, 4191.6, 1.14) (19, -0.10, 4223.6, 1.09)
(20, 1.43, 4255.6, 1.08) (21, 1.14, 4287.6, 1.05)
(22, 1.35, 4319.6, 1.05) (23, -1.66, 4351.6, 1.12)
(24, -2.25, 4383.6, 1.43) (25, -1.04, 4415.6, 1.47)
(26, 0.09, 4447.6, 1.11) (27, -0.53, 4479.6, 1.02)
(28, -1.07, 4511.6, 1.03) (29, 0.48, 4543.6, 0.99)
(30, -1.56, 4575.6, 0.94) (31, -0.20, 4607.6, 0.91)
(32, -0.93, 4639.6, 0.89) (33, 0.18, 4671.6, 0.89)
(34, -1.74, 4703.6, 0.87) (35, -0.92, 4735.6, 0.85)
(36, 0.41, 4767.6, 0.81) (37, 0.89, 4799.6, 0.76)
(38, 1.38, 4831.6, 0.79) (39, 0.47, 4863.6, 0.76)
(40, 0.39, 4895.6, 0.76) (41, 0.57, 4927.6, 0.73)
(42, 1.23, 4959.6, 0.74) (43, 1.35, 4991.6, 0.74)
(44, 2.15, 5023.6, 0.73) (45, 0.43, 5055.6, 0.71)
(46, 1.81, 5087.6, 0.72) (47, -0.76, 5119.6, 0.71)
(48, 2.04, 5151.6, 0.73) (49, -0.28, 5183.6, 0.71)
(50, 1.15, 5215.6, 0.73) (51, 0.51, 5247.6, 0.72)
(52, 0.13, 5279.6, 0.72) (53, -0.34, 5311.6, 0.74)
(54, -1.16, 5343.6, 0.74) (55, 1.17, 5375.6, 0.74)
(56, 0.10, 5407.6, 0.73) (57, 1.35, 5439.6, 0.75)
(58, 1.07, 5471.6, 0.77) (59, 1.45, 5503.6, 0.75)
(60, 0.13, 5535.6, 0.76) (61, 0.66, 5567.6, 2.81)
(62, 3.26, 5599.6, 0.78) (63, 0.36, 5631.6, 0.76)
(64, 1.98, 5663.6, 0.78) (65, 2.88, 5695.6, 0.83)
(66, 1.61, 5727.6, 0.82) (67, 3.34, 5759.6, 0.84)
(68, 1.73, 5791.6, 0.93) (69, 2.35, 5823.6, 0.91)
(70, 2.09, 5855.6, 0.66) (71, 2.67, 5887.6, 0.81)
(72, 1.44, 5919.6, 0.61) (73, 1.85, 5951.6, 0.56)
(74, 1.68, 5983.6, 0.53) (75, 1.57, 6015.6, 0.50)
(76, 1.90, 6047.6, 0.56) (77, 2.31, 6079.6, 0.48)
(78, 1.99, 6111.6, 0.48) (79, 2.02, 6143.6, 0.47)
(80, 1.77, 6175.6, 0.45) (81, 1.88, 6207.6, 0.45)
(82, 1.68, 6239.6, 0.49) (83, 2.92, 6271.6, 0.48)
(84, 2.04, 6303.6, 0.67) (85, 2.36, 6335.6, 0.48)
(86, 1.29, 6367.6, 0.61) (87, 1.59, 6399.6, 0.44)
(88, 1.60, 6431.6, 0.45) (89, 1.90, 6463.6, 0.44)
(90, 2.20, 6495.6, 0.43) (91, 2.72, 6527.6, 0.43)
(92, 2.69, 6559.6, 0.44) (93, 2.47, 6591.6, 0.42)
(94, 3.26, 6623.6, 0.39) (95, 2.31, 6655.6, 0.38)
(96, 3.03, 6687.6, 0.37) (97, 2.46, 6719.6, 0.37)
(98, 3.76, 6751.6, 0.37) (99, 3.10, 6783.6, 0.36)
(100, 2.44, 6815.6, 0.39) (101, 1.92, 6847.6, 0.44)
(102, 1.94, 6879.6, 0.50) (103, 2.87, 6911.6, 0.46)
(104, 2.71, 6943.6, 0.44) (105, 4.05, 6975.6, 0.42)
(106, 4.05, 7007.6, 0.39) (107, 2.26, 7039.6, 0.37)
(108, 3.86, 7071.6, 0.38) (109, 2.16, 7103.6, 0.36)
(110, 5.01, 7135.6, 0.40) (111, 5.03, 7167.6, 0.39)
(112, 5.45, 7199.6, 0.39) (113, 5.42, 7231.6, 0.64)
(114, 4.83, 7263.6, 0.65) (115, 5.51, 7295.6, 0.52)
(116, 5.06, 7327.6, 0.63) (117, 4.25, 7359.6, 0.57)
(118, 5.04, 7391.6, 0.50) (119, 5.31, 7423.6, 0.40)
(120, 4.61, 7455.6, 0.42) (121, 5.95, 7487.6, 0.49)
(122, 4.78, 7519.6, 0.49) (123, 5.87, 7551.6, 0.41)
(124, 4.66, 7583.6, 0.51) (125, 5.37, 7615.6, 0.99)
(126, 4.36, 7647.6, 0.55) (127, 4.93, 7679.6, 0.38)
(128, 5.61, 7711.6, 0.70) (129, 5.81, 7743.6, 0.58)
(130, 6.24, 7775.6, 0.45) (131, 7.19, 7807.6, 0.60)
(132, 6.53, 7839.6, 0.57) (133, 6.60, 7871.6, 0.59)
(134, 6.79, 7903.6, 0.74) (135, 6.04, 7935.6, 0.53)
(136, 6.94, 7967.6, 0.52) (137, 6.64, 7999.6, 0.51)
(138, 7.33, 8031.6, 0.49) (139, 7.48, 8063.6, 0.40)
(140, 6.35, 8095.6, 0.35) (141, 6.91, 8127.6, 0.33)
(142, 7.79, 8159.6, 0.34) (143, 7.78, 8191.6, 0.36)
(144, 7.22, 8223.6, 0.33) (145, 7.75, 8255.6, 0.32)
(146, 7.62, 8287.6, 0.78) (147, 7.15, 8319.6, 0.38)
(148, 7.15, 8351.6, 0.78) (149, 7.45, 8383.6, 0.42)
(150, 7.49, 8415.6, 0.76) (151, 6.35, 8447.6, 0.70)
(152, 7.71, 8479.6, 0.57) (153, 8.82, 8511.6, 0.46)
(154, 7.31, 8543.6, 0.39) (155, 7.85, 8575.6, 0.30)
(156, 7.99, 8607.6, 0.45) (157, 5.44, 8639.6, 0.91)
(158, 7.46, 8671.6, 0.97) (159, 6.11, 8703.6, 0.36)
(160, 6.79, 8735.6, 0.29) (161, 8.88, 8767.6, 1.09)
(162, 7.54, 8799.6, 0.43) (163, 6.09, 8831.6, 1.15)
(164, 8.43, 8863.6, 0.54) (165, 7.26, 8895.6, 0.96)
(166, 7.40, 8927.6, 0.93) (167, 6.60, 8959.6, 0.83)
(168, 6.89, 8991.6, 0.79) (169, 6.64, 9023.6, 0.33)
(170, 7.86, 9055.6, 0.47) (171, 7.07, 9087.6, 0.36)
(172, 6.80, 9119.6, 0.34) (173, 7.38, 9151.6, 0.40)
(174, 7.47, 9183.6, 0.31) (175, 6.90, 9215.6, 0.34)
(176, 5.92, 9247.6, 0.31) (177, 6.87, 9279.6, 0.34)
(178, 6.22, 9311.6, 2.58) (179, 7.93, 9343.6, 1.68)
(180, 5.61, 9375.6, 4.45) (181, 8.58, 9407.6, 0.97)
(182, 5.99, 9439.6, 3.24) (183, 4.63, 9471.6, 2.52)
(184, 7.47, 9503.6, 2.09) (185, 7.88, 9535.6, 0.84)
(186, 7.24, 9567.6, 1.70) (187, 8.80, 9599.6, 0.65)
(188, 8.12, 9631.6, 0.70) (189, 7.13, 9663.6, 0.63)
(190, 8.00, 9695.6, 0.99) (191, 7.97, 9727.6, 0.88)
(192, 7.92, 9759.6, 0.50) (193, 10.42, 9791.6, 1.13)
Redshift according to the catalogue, 0.79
